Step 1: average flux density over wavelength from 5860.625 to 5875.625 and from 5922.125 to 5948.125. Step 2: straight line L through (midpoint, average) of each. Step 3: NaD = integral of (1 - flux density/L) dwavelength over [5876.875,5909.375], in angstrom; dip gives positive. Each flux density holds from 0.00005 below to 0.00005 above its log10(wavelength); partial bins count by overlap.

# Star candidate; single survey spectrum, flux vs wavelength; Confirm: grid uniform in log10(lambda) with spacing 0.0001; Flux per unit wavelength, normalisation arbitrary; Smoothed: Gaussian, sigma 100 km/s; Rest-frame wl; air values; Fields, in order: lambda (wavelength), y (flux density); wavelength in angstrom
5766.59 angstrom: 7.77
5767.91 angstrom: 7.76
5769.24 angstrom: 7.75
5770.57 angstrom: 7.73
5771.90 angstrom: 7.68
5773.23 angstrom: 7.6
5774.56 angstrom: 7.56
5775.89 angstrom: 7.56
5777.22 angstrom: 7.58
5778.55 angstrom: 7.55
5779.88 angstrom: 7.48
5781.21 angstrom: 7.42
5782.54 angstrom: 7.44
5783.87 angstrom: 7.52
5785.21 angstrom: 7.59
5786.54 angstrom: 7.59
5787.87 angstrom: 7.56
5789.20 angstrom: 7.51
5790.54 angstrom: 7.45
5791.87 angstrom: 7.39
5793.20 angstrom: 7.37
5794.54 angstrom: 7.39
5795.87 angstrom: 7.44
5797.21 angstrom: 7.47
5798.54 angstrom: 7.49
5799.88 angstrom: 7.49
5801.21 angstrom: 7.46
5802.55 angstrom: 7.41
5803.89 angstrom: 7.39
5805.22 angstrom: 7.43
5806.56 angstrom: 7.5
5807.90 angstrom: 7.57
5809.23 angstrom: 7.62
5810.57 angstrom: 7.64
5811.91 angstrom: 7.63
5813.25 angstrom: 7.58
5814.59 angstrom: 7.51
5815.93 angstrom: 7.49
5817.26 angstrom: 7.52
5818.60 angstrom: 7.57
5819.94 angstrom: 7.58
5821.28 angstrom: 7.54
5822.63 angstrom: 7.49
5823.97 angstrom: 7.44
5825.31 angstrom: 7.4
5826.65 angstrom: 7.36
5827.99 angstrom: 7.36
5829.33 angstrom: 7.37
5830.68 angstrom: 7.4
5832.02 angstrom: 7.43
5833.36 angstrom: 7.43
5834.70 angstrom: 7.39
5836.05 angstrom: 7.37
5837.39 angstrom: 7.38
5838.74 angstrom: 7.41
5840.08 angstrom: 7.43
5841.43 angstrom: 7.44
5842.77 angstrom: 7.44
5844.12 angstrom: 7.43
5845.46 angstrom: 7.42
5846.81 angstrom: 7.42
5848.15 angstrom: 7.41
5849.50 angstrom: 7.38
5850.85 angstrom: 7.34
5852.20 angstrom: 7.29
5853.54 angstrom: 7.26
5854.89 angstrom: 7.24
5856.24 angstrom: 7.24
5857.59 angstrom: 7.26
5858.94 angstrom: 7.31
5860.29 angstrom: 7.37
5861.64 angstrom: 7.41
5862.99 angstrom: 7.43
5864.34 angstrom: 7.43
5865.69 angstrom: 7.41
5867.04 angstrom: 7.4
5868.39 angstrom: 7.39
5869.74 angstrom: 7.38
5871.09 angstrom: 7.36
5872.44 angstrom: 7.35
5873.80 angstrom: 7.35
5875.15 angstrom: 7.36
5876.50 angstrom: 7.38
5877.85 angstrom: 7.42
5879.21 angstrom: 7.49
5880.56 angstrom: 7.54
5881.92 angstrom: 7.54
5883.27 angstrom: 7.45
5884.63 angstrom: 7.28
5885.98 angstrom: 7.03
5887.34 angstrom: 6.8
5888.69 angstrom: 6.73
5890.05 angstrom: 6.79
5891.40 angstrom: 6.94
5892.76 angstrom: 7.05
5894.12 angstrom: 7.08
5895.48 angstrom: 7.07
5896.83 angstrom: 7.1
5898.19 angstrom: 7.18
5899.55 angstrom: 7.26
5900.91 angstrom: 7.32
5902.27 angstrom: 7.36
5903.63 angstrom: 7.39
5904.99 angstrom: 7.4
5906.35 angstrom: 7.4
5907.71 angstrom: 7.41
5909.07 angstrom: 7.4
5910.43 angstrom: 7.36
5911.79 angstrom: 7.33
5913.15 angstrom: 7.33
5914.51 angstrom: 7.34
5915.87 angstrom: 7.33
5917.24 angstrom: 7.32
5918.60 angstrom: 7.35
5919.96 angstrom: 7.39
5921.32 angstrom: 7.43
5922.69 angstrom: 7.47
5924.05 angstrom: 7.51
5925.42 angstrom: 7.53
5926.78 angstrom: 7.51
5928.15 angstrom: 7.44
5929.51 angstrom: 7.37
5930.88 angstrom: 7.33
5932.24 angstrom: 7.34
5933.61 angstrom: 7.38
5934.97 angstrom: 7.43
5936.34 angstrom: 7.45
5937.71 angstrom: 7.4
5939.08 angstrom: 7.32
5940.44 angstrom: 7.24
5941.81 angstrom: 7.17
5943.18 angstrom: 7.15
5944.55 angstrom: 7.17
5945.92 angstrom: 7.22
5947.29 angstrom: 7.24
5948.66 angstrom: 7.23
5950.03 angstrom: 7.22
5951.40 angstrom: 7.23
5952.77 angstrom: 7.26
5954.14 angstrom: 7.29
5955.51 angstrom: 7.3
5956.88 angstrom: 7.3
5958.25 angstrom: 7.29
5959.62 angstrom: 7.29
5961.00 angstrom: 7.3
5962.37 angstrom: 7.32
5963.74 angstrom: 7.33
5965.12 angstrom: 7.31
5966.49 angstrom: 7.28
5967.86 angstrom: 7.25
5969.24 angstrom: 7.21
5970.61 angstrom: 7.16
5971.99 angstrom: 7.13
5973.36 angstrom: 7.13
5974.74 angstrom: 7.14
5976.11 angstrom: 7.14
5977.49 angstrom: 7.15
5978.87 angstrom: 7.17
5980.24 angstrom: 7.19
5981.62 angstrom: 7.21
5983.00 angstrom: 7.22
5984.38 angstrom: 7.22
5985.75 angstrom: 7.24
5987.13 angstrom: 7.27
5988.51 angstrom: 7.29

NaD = 0.7 angstrom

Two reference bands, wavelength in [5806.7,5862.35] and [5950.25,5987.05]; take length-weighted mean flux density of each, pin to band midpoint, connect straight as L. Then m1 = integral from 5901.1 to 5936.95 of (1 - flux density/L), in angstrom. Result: -0.44 angstrom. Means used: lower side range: 7.43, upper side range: 7.23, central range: 7.4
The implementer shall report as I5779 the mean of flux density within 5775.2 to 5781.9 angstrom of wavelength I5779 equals 7.52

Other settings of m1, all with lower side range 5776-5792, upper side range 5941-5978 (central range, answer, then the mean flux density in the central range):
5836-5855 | 0.08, 7.38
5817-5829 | -0.03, 7.47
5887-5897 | 0.54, 6.95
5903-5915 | -0.10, 7.38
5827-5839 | 0.07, 7.39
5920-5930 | -0.24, 7.46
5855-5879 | 0.04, 7.37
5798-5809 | 0.01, 7.47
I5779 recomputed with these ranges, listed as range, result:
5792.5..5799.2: 7.43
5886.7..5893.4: 6.87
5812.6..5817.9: 7.53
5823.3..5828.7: 7.4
